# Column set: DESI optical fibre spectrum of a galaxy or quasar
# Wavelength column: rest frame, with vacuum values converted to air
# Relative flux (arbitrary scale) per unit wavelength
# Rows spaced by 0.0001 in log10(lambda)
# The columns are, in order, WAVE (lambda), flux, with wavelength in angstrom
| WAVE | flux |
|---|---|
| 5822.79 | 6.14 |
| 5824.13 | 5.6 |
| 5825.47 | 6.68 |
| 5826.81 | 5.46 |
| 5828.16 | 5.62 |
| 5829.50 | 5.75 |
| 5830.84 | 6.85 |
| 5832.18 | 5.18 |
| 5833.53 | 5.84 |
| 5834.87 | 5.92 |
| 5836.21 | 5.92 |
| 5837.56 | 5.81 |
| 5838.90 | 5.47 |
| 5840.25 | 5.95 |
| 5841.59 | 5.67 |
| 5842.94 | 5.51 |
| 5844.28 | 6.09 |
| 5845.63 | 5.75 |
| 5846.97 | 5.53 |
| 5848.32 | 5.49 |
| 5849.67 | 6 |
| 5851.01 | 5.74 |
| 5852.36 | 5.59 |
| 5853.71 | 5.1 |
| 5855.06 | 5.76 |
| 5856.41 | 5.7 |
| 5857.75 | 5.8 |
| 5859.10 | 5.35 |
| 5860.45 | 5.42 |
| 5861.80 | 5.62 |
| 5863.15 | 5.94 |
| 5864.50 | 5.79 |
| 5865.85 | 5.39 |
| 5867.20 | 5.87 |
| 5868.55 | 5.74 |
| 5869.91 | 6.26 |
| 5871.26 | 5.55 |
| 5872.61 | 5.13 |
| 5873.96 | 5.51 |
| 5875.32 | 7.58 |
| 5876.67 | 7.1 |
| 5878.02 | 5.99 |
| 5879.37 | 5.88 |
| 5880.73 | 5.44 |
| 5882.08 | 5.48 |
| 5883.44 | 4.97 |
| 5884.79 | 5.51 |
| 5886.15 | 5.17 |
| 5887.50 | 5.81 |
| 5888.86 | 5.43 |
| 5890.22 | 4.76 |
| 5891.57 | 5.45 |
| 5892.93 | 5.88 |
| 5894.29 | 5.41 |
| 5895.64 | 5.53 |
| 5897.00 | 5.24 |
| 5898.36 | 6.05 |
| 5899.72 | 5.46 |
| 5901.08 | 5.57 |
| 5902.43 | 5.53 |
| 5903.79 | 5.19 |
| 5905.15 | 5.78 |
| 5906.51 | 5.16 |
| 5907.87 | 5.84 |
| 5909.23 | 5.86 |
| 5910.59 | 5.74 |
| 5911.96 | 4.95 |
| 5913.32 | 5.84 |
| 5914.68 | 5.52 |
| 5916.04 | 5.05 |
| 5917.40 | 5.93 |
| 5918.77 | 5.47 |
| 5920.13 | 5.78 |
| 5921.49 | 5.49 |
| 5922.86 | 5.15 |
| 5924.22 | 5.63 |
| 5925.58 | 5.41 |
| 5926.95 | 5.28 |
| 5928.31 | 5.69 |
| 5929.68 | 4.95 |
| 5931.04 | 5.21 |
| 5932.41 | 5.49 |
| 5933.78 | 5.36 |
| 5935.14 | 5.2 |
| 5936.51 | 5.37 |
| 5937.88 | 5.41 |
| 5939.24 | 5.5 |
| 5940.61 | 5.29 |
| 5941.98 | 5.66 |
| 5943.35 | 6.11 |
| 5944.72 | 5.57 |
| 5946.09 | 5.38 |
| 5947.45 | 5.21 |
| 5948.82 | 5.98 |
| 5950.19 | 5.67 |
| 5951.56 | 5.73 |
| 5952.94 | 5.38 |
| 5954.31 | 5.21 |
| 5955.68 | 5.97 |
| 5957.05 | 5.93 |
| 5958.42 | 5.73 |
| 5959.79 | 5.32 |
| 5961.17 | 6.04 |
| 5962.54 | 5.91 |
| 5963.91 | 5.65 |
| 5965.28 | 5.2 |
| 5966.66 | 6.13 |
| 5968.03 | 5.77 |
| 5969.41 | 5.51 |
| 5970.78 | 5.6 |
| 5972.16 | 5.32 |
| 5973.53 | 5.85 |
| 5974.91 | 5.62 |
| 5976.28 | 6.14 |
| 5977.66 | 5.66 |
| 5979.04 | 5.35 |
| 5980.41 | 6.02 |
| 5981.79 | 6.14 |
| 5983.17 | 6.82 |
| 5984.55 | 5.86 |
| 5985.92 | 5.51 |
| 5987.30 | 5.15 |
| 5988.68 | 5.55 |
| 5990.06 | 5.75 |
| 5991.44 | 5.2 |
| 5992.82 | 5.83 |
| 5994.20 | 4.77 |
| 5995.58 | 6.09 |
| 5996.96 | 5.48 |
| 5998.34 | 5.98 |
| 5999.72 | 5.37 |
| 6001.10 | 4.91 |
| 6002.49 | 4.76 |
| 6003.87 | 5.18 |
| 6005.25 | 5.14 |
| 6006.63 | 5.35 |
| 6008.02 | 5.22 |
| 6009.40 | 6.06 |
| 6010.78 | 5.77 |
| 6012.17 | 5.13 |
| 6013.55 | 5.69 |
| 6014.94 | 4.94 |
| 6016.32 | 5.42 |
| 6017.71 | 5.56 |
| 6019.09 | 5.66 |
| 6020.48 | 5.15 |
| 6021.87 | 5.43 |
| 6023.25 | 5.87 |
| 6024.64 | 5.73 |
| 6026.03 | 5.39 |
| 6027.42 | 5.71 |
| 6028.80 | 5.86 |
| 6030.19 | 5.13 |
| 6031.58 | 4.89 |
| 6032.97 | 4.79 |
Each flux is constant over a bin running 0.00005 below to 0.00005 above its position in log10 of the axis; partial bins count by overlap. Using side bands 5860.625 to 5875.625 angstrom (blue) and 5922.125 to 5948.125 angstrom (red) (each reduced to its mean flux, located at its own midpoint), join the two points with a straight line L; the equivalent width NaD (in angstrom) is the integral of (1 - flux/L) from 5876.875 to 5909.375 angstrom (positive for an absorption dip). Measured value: 0.68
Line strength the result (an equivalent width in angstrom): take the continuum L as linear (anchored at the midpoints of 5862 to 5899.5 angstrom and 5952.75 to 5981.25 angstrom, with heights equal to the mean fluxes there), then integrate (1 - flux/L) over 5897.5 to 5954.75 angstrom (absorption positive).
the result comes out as 1.9 angstrom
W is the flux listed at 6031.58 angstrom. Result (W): 4.89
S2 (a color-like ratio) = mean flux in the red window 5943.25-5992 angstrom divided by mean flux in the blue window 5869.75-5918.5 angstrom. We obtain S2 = 1.01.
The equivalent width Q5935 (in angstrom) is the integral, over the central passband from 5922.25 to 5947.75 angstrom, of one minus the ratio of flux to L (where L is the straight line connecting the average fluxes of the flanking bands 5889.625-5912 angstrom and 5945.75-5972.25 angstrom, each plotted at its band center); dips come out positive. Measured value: 0.8 angstrom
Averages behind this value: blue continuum 5.51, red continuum 5.64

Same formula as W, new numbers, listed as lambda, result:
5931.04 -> 5.21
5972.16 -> 5.32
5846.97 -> 5.53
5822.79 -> 6.14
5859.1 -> 5.35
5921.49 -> 5.49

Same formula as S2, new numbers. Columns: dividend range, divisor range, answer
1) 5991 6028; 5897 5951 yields 0.99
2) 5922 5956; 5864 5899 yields 0.96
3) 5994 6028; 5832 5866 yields 0.96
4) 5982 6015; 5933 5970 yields 0.98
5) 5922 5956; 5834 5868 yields 0.96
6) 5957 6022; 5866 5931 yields 1.00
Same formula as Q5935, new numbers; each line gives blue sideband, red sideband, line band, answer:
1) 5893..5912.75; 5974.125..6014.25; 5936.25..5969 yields -0.47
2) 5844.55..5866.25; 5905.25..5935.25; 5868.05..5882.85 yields -1.02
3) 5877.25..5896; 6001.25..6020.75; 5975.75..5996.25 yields -1.30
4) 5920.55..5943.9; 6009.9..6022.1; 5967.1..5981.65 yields -0.76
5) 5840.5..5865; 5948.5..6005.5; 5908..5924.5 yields 0.30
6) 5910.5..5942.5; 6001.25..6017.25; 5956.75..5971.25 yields -0.88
